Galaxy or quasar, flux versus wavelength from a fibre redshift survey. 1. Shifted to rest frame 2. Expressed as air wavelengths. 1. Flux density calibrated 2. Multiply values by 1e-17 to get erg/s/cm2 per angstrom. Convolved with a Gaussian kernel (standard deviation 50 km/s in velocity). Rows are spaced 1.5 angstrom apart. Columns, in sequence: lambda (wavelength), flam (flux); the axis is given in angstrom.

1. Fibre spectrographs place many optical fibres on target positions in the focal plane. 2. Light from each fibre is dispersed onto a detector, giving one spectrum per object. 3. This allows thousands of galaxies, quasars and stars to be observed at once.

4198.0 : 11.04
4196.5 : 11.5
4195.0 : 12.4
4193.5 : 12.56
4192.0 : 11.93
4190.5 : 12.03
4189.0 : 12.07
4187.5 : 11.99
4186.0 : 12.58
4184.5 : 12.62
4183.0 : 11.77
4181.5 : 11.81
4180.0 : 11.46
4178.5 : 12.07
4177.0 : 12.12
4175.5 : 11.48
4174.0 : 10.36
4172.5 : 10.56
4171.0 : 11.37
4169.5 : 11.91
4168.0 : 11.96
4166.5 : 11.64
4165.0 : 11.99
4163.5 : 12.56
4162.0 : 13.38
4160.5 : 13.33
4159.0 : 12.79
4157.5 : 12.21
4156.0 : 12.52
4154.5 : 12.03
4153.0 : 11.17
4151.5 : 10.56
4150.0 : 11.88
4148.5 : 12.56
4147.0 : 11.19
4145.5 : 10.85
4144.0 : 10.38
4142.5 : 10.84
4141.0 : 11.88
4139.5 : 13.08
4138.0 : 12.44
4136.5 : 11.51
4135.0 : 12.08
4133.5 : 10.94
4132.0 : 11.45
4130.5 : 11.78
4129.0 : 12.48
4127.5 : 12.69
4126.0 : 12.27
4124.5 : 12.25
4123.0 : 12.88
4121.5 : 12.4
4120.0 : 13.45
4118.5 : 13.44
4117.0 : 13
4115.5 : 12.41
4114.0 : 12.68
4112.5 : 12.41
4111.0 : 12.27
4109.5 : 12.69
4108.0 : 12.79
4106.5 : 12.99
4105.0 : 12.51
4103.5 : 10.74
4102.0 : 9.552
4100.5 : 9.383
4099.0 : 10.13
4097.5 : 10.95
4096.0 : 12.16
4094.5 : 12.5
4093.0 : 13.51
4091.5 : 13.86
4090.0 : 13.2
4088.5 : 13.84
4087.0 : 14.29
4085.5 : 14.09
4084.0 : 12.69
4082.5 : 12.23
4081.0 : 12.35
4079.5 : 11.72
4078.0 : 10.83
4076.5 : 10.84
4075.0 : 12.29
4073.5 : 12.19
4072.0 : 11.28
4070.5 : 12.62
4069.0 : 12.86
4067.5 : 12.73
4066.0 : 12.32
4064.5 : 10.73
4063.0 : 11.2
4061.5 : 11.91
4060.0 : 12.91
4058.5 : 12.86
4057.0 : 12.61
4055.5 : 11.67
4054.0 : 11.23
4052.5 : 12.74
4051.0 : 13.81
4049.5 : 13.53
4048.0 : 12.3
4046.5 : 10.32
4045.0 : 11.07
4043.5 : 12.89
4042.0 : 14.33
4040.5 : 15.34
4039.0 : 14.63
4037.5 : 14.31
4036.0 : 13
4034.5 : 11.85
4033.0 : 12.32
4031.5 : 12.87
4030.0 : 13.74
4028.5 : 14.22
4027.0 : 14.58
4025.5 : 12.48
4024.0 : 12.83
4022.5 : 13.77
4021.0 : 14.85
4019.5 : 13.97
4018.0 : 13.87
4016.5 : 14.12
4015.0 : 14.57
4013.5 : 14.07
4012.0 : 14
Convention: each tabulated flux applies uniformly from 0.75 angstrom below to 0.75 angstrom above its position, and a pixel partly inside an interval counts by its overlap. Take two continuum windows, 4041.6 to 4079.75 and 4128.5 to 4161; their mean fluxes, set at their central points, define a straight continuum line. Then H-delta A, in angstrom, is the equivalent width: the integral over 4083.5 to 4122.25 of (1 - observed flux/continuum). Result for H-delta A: -1.6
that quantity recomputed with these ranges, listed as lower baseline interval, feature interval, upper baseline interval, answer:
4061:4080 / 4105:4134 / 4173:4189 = -1.7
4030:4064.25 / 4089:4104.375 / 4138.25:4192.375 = 0.9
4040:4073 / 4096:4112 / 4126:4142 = 0.9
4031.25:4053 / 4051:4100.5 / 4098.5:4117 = 0.5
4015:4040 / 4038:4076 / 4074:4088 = 1.3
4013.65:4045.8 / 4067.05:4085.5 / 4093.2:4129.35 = 0.9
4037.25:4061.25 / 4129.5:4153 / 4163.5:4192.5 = 1.0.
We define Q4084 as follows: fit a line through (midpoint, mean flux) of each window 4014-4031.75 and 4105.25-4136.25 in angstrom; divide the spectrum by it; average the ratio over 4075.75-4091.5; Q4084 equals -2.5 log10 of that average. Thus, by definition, 0.03 mag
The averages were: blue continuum 13.9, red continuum 12.5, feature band 12.7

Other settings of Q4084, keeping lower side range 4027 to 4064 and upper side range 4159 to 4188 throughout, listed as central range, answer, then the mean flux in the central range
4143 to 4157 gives 0.061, 11.5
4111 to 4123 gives -0.038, 12.8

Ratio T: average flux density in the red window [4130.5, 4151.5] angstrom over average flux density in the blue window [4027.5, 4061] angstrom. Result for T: 0.9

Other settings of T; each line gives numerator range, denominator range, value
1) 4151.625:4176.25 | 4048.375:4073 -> 0.97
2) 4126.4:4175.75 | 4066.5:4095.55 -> 0.94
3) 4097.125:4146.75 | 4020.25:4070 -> 0.93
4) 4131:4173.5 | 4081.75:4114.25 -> 0.96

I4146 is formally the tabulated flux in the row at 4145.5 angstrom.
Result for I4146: 10.85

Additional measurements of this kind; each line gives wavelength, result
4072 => 11.28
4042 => 14.33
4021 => 14.85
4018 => 13.87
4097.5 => 10.95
